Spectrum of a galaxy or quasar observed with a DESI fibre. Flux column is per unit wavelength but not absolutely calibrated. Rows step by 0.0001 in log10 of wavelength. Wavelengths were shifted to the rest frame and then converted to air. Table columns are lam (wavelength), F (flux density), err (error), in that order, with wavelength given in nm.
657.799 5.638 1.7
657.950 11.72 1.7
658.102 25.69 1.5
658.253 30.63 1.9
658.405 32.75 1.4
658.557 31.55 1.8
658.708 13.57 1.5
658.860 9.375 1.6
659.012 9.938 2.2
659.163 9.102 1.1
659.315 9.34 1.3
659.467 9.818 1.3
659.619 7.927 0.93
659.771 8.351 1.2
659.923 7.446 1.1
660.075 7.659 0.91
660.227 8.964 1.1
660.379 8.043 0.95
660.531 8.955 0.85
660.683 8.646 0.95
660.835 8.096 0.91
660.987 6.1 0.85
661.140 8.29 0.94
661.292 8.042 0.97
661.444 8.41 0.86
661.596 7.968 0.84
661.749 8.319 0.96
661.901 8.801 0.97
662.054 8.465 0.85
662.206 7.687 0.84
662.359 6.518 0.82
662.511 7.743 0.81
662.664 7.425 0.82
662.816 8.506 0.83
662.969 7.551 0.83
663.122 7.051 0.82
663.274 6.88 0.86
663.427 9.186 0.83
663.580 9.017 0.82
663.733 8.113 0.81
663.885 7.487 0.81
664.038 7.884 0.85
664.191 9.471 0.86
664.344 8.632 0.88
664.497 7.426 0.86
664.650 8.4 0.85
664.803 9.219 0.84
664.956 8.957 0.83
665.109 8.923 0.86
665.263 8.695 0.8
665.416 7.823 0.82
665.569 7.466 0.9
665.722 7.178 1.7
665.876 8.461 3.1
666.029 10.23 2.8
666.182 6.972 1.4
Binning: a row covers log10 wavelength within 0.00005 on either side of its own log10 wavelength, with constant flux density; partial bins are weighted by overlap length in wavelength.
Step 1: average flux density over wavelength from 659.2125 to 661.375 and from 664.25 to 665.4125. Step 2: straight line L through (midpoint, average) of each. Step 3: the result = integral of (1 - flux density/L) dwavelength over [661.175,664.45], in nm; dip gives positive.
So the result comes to 0.149 nm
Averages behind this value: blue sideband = 8.27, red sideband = 8.57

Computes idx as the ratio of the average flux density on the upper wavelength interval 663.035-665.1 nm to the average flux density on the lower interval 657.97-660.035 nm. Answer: 0.53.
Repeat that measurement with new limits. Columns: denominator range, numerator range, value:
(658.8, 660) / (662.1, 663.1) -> 0.85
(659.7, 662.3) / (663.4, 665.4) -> 1.05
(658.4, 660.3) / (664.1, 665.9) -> 0.70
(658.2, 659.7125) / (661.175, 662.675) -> 0.50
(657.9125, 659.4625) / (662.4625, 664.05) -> 0.44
